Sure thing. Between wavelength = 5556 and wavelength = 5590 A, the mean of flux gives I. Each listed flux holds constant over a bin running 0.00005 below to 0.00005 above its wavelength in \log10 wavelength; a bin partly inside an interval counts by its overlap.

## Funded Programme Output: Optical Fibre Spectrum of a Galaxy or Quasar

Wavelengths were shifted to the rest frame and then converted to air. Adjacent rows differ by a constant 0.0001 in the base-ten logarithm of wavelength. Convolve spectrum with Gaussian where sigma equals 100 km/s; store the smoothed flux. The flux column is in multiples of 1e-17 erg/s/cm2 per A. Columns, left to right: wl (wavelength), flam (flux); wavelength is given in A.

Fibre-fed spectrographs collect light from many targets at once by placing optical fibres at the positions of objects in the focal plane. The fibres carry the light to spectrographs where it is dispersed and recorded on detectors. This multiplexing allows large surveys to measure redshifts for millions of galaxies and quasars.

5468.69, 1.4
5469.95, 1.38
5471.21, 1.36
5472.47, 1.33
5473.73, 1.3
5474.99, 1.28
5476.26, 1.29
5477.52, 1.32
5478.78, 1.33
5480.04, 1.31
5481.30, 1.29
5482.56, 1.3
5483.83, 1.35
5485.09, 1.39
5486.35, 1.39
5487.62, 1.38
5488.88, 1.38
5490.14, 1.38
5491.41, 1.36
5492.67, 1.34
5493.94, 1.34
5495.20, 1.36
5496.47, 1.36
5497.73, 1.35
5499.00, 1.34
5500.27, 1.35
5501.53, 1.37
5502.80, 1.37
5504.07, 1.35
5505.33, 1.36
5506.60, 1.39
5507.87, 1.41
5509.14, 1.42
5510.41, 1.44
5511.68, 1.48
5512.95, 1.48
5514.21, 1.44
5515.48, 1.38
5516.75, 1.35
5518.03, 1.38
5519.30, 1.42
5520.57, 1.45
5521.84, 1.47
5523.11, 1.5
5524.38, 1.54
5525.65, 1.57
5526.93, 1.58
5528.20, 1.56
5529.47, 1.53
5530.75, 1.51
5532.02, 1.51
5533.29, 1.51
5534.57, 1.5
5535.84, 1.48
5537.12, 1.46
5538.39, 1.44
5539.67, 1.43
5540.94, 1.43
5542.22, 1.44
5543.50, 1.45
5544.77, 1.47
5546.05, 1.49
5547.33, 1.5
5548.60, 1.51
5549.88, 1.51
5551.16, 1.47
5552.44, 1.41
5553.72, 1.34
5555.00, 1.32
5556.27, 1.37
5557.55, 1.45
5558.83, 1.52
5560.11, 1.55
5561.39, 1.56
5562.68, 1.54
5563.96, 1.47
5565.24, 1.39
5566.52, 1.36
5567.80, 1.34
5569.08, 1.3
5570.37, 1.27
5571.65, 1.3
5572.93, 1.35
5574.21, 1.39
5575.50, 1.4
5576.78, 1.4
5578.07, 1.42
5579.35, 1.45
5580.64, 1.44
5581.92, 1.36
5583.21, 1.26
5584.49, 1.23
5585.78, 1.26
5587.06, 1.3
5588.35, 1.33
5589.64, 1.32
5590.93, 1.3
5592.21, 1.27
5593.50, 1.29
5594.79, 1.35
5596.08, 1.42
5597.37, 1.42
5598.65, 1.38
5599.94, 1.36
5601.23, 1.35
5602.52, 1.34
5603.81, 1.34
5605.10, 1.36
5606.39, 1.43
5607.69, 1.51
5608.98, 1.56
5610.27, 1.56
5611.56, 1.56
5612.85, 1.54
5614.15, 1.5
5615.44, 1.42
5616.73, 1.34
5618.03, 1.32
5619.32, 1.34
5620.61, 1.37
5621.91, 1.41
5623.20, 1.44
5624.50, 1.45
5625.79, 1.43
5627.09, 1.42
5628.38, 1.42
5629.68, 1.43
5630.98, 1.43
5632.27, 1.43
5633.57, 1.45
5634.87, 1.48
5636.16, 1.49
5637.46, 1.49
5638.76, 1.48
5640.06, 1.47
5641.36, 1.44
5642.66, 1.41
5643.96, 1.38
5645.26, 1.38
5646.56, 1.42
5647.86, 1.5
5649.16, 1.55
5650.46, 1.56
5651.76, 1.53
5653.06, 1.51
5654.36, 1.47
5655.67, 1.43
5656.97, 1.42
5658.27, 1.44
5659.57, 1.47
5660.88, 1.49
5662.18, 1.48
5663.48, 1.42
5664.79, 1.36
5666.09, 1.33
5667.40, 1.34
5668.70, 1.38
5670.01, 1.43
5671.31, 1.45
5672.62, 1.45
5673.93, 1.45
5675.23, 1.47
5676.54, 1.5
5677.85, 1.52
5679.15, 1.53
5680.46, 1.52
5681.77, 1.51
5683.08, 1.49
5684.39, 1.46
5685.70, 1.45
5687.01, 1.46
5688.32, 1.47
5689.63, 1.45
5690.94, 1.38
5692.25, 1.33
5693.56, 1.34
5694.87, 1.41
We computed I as 1.38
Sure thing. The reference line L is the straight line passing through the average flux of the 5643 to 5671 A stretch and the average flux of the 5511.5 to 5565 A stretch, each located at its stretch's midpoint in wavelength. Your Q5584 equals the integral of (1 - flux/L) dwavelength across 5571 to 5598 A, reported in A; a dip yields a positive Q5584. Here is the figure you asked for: 2.1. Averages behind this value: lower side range 1.47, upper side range 1.44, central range 1.35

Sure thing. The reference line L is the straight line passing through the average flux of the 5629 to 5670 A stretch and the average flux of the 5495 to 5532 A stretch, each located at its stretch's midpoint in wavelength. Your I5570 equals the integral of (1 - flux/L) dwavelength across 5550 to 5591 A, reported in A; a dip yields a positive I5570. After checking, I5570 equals 1.6 A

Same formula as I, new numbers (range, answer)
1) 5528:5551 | 1.48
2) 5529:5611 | 1.41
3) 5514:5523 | 1.42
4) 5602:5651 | 1.44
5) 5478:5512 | 1.37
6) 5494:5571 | 1.44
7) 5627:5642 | 1.45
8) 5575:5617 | 1.39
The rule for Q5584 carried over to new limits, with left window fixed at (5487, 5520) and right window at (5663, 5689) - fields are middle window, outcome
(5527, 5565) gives -2.01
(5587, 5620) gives 0.64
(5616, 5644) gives 0.14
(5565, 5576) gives 0.53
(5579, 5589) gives 0.63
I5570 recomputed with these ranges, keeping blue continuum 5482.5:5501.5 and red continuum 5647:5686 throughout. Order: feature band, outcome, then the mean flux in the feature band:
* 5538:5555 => -0.7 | 1.45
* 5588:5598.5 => 0.6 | 1.34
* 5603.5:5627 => -0.1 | 1.44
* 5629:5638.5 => -0.1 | 1.46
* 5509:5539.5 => -2.1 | 1.48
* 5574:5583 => 0.1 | 1.4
